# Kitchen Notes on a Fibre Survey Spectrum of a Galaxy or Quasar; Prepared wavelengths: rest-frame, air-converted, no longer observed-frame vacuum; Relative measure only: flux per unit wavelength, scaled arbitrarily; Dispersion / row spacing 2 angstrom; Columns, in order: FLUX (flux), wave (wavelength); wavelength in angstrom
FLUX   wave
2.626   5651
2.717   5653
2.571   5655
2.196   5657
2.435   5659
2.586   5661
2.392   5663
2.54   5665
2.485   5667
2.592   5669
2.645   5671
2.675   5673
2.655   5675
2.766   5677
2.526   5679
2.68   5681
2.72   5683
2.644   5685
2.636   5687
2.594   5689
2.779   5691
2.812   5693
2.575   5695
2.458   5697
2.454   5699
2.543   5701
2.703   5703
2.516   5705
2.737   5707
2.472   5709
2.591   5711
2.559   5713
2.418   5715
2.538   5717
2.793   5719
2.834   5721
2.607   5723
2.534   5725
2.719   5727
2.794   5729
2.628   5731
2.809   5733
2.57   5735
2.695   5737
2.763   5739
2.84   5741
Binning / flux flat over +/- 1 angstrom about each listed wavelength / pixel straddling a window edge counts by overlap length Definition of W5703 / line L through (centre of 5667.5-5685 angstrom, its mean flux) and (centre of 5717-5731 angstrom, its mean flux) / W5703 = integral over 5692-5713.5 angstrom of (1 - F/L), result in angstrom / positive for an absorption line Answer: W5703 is 0.7 angstrom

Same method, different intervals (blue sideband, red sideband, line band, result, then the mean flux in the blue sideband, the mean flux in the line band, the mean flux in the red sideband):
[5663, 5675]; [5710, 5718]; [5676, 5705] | -0.89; 2.58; 2.63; 2.53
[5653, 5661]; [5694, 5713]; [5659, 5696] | -1.71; 2.46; 2.62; 2.56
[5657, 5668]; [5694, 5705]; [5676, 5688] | -0.75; 2.46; 2.66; 2.54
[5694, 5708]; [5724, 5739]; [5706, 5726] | 0.13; 2.57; 2.61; 2.68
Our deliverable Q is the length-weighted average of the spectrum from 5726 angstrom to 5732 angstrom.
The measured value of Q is 2.71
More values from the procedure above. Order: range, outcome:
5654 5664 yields 2.44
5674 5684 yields 2.67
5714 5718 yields 2.48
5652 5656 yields 2.64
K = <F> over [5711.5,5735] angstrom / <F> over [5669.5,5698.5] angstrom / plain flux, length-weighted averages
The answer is 1.00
